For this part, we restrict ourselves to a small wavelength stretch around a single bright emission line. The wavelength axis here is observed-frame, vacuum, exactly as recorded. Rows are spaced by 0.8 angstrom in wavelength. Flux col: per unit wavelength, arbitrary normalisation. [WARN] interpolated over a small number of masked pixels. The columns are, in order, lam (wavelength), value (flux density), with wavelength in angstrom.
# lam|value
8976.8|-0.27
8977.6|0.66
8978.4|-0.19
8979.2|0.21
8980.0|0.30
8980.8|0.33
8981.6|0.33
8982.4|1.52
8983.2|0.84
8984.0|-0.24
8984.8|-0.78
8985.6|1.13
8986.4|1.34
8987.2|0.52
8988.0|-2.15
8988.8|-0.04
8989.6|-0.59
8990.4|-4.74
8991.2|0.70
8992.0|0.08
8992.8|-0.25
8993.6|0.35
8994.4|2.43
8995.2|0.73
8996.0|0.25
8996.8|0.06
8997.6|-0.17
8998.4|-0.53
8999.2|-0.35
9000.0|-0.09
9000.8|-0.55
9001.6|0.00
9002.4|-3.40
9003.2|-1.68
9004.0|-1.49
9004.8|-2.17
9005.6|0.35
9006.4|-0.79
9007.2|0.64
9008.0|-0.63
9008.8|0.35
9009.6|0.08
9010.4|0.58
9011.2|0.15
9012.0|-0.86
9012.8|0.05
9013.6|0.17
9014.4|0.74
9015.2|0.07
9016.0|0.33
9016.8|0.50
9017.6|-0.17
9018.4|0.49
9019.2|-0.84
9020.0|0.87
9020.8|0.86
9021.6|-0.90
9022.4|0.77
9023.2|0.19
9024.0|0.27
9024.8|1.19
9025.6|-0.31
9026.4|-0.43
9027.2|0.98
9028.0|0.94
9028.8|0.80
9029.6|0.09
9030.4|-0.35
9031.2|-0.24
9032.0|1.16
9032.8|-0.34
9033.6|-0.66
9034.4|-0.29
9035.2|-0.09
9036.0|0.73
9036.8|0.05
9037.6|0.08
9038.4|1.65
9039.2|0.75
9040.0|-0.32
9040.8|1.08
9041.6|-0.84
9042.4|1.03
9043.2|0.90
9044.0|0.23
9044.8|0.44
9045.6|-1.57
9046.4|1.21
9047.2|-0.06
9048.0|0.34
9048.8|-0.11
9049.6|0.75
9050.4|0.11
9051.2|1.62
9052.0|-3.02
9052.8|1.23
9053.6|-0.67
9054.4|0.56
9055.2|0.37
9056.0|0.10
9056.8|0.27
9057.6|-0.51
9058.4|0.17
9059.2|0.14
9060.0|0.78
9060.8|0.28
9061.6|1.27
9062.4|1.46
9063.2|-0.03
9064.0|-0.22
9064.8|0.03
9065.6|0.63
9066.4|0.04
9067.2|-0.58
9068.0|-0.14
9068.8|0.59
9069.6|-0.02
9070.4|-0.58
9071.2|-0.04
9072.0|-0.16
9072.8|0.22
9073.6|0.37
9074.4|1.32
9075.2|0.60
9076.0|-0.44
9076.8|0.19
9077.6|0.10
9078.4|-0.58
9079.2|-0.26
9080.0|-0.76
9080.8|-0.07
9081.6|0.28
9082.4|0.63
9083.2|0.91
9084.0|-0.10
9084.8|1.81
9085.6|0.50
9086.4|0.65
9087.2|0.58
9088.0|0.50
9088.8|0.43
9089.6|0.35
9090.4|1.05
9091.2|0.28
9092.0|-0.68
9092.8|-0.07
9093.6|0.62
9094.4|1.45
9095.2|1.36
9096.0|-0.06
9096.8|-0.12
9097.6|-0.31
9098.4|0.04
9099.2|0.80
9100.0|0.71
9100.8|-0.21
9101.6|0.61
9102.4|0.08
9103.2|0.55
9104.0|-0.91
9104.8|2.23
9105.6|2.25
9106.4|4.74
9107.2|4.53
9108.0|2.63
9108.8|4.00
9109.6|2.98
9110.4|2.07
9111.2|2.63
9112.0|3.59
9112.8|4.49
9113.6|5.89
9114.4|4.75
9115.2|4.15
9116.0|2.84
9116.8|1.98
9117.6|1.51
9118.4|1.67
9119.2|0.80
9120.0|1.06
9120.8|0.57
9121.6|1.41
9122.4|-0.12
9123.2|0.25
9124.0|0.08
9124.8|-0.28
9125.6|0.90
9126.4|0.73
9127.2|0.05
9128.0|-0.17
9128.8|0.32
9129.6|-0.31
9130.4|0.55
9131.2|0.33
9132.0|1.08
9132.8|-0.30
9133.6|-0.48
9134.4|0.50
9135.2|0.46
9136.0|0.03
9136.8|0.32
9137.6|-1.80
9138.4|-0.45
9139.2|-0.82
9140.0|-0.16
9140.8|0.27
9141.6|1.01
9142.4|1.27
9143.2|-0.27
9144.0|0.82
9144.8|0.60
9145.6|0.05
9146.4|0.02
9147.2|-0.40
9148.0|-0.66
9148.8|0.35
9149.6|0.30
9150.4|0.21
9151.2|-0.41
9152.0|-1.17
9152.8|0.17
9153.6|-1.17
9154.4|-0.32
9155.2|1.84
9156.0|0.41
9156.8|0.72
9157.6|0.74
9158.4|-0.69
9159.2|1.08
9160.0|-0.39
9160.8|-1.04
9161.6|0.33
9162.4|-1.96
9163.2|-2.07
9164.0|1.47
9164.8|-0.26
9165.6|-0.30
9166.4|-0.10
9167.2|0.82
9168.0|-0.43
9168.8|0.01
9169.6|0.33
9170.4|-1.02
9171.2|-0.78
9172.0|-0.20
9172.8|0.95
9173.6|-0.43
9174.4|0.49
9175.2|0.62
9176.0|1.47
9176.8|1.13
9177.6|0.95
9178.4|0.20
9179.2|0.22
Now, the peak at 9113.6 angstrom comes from [O II]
